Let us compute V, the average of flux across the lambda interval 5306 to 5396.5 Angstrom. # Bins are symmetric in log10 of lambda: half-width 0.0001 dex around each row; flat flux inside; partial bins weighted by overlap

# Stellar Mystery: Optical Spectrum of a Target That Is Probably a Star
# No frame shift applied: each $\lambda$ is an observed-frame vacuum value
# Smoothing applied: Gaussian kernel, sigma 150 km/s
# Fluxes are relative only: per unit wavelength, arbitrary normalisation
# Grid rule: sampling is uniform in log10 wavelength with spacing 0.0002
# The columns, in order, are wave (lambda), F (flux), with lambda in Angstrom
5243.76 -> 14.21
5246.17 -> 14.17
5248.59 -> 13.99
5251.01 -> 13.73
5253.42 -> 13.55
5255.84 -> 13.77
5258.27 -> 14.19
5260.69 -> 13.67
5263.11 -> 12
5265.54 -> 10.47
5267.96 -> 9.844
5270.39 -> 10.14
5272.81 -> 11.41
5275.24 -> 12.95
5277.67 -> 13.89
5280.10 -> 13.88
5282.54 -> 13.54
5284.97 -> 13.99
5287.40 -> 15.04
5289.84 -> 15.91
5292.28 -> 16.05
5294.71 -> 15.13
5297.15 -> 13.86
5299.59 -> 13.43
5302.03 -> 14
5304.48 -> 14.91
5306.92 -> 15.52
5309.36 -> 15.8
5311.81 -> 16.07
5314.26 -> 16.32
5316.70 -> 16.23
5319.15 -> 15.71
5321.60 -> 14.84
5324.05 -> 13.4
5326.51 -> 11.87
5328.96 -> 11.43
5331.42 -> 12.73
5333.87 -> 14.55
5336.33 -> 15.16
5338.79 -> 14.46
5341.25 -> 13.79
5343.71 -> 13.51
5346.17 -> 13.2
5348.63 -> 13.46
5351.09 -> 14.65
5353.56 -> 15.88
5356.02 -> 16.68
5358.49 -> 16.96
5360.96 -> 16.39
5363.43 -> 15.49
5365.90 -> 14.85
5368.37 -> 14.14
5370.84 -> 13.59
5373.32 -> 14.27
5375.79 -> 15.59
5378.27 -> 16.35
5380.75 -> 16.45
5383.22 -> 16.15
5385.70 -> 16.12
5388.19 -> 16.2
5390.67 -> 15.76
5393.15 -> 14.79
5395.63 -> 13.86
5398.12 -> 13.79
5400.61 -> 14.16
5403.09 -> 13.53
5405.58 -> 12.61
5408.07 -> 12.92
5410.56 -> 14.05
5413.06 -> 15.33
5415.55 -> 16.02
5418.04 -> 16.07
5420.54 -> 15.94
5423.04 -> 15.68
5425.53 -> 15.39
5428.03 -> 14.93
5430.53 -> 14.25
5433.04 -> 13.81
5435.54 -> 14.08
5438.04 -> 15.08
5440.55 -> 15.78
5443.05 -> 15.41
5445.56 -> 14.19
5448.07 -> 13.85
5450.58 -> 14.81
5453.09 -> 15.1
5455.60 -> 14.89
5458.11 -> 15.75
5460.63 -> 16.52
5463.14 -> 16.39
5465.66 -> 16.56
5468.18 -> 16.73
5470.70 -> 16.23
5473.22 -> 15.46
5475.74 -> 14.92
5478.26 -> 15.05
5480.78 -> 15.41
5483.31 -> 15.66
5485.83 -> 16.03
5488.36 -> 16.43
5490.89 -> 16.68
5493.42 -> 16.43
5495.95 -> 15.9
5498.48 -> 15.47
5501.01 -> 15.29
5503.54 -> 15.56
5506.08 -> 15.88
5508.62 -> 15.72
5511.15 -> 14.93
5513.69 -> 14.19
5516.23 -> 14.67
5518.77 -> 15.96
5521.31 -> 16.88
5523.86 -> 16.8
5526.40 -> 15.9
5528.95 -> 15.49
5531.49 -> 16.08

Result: 14.9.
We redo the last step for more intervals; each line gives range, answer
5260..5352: 13.9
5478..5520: 15.6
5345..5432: 15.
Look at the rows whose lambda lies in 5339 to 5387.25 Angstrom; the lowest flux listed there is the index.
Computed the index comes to 13.2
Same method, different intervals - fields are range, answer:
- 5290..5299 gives 13.86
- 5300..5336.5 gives 11.43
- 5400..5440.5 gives 12.61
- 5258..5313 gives 9.844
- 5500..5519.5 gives 14.19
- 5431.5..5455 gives 13.81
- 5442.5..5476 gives 13.85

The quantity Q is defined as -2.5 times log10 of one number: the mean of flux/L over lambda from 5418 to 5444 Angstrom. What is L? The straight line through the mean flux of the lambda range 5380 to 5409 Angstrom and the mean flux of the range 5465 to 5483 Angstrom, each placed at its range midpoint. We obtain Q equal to 0.01 mag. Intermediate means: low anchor 14.7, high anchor 15.7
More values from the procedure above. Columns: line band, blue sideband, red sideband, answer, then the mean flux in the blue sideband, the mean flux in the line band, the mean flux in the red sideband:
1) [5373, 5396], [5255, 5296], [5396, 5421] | -0.109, 13.3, 15.7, 14.4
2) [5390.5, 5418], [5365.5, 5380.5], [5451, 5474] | 0.072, 14.9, 14.3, 15.9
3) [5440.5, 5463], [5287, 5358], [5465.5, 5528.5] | 0.021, 14.6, 15.2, 15.8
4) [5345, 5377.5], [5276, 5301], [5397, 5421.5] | -0.044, 14.4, 15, 14.4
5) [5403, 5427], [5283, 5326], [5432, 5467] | 0.023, 15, 14.8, 15.2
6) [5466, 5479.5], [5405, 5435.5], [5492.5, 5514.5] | -0.036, 14.8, 15.7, 15.5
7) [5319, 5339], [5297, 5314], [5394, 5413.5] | 0.077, 14.9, 13.7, 13.7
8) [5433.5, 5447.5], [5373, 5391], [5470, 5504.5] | 0.074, 15.9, 14.8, 15.7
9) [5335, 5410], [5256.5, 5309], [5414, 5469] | -0.020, 13.6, 14.8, 15.3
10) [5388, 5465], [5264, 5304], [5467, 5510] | 0.015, 13.4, 14.9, 15.8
